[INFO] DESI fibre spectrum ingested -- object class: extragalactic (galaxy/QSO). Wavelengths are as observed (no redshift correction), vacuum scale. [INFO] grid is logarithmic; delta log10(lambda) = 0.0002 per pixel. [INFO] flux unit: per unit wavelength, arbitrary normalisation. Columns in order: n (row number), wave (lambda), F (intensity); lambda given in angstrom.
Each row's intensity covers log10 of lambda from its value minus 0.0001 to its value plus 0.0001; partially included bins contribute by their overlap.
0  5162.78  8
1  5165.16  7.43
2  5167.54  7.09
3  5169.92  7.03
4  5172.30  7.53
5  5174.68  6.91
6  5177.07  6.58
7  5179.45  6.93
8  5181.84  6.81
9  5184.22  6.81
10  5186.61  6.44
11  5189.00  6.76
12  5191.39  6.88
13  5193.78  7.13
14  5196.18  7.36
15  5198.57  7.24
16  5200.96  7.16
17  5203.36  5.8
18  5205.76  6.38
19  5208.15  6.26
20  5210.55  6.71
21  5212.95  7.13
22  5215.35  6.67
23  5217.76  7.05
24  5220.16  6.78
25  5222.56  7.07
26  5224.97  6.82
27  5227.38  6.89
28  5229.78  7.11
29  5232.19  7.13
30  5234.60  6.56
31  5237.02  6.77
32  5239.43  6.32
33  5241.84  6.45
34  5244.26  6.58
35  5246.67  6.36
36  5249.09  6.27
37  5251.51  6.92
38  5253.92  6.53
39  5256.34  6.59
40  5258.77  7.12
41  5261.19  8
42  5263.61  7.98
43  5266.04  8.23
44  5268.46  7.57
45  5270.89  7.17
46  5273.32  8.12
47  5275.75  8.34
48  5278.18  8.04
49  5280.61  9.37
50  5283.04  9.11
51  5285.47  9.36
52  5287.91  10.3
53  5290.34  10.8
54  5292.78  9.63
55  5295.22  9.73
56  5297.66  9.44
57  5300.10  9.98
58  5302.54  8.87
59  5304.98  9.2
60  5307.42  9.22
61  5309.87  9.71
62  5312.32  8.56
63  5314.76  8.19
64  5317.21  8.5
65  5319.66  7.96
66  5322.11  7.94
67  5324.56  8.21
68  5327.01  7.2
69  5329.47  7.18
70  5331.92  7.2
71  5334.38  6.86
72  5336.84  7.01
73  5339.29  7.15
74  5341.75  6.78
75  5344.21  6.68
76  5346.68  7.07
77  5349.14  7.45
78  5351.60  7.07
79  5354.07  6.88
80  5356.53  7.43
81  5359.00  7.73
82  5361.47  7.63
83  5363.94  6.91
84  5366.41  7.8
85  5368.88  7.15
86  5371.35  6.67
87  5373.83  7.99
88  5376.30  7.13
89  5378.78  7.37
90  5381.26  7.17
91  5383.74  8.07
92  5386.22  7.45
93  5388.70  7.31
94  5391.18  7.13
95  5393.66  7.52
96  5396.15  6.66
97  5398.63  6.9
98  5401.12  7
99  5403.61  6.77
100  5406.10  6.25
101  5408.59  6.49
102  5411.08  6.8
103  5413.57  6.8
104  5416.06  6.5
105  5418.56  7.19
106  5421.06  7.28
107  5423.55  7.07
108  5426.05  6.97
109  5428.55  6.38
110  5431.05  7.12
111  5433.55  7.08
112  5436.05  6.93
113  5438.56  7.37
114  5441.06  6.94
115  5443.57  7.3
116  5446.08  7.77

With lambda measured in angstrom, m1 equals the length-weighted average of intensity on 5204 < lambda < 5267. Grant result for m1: 6.86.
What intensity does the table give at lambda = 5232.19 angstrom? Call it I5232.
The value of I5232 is 7.13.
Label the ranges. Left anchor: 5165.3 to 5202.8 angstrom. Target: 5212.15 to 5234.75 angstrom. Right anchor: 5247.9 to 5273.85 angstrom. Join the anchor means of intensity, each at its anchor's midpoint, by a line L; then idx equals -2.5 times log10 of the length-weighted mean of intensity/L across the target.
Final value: 0.03 mag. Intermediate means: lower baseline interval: 6.97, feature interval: 6.93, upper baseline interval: 7.3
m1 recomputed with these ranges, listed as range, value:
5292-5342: 8.33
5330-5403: 7.21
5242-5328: 8.3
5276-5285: 8.84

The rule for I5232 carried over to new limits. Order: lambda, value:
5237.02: 6.77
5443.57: 7.3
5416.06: 6.5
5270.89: 7.17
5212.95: 7.13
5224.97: 6.82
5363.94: 6.91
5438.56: 7.37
